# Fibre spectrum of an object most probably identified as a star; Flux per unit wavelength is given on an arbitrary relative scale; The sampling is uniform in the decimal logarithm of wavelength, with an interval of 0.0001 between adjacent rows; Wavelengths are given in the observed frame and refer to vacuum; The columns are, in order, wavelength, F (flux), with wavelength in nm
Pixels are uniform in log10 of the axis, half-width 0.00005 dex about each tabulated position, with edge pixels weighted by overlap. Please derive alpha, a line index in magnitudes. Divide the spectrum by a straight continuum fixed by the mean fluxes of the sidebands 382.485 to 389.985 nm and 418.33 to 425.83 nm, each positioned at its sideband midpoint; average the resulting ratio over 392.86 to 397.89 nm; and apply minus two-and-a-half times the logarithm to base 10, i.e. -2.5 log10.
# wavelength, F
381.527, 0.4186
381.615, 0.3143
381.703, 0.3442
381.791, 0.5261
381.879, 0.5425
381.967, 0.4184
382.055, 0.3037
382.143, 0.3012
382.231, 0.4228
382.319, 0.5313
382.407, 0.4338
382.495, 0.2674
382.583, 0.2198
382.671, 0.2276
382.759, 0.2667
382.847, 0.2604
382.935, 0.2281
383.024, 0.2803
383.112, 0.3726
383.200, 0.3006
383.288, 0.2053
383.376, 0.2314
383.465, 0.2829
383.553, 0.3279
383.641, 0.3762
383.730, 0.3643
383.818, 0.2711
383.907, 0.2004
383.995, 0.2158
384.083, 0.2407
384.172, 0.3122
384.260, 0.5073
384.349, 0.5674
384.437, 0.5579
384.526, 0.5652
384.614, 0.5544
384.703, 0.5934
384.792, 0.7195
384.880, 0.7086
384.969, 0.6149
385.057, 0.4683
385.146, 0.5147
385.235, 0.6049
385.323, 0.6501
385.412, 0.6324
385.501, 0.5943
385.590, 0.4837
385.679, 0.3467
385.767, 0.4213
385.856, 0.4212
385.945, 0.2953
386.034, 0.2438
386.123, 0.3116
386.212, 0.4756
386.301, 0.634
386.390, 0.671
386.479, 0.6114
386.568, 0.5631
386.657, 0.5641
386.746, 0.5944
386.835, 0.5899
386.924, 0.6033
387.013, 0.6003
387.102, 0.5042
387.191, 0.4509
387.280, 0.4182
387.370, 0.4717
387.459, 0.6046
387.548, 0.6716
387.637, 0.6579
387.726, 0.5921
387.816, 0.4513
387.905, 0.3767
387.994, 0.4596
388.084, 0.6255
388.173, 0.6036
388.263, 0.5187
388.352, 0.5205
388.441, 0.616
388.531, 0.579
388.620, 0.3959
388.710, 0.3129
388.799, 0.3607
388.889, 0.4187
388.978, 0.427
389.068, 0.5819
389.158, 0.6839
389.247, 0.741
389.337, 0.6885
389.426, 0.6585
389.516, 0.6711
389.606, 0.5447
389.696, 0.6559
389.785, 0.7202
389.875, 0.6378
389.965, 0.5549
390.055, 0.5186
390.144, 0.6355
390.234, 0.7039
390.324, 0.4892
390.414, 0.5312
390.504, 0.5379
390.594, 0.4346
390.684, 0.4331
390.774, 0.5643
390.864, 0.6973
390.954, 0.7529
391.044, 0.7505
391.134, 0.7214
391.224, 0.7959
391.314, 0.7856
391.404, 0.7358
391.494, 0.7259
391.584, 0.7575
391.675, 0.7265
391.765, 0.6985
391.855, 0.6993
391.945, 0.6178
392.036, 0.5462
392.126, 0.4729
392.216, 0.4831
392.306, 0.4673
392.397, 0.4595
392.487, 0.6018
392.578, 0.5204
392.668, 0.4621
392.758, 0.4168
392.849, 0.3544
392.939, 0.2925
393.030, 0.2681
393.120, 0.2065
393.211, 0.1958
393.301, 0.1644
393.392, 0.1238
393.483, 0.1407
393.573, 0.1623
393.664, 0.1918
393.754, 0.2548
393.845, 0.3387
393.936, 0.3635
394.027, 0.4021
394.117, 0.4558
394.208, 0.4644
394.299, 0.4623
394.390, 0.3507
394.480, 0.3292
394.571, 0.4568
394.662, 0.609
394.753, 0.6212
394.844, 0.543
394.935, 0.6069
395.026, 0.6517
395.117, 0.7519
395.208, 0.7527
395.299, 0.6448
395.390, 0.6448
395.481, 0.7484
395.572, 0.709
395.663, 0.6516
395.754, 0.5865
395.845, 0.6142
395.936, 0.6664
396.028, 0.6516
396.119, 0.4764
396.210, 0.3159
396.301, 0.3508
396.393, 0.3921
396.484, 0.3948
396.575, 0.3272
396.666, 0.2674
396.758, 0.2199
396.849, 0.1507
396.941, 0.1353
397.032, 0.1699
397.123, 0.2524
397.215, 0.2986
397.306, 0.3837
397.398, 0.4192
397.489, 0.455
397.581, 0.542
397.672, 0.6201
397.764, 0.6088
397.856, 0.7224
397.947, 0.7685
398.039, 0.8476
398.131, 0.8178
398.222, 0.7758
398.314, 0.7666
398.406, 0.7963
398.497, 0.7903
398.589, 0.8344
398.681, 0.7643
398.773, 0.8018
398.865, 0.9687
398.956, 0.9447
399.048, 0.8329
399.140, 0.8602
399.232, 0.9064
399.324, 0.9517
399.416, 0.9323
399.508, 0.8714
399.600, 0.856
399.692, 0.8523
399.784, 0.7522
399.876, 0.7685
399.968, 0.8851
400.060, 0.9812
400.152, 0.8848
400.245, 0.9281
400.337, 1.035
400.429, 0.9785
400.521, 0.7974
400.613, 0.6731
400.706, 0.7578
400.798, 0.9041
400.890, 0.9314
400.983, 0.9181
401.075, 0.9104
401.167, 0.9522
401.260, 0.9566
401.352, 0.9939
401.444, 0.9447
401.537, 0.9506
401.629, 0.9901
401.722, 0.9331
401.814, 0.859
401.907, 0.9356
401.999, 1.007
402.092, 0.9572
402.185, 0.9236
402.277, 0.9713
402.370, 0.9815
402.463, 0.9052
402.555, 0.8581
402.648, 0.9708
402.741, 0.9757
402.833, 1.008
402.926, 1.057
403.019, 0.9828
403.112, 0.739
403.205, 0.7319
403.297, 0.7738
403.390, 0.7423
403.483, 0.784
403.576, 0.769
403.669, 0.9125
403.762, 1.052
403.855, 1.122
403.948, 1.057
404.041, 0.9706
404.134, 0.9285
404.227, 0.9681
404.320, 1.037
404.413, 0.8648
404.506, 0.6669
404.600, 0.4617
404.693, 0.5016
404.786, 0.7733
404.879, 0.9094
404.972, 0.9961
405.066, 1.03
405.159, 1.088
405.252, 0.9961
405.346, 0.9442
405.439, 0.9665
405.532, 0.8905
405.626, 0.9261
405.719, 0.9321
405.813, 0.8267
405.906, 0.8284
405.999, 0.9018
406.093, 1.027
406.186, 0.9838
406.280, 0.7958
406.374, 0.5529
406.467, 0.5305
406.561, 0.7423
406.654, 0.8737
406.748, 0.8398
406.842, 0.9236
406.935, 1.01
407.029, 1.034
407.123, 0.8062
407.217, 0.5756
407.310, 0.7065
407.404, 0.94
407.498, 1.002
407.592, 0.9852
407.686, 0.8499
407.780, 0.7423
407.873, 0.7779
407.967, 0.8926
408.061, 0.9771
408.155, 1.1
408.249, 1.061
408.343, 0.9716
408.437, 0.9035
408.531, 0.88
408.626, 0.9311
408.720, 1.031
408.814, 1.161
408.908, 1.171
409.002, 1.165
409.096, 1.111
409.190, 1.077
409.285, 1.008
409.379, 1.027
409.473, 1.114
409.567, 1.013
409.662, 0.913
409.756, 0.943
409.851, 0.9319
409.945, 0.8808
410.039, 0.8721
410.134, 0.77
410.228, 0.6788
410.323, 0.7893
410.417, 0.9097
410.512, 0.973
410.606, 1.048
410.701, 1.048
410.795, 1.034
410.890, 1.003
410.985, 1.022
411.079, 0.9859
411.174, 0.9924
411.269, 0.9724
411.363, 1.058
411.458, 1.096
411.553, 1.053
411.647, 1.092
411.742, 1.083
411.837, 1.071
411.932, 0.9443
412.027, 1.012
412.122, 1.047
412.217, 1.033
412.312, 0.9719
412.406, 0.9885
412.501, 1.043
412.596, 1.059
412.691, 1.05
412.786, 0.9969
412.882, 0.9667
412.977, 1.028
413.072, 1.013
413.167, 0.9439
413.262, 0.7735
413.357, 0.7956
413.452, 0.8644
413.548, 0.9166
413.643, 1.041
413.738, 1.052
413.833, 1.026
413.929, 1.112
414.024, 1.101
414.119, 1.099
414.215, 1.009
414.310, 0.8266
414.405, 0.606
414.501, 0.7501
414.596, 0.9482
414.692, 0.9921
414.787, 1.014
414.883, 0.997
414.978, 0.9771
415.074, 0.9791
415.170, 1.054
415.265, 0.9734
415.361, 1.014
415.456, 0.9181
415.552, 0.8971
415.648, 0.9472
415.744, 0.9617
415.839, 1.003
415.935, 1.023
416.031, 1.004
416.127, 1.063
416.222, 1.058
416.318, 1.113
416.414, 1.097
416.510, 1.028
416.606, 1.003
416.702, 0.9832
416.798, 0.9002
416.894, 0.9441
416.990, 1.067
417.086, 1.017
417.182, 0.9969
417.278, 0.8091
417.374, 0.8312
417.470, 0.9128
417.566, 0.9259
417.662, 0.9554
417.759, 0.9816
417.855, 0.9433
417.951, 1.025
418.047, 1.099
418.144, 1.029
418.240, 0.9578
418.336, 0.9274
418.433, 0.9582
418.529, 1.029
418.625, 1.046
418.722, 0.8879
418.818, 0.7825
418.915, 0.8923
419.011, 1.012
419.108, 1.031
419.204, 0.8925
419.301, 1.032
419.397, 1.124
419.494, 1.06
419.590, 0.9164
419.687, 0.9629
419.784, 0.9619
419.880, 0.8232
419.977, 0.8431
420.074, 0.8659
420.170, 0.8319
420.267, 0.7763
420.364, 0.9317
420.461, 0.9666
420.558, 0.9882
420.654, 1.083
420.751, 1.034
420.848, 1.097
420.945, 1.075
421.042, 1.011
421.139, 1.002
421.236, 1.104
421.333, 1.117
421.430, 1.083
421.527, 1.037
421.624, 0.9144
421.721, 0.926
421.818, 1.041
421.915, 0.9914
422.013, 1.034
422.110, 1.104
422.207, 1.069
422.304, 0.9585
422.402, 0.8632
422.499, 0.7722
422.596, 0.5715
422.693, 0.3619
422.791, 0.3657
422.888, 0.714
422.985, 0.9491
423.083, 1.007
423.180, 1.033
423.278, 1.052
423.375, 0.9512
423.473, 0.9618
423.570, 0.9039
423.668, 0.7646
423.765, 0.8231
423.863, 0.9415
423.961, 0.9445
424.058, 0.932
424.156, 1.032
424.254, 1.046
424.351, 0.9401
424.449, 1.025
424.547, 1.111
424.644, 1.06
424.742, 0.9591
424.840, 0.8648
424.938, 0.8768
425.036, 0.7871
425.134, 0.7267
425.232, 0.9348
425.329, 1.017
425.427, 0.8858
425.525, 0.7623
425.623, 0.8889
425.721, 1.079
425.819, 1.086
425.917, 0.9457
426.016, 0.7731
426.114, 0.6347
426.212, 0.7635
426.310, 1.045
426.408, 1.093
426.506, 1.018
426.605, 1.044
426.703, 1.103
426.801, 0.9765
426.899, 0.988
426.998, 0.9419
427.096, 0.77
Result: 0.368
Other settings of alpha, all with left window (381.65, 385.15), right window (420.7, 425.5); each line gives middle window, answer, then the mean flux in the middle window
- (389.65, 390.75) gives -0.18 mag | 0.571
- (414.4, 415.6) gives -0.15 mag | 0.944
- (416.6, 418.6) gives -0.13 mag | 0.967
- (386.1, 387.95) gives -0.24 mag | 0.547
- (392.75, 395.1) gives 0.41 mag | 0.367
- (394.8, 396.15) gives -0.17 mag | 0.649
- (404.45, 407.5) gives -0.21 mag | 0.846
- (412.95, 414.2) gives -0.22 mag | 0.982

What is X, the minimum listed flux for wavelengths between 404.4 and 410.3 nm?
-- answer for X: 0.4617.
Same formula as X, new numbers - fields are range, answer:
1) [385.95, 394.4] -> 0.1238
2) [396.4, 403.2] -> 0.1353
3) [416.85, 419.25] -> 0.7825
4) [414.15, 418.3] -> 0.606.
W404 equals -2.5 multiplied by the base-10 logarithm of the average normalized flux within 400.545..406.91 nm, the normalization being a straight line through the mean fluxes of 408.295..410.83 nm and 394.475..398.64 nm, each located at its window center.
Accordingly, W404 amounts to -0.15 mag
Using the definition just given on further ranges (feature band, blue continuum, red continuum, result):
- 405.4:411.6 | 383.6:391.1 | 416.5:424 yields -0.17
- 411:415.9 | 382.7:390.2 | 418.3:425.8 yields -0.19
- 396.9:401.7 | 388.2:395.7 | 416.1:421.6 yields -0.19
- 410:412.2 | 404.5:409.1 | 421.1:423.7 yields -0.09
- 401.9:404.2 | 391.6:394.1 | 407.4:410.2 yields -0.21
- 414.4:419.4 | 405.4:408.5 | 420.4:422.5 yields 0.00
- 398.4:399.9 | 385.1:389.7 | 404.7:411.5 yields -0.13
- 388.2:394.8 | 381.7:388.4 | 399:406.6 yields 0.18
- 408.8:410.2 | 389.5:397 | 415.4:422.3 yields -0.24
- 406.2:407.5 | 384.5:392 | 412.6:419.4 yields 0.04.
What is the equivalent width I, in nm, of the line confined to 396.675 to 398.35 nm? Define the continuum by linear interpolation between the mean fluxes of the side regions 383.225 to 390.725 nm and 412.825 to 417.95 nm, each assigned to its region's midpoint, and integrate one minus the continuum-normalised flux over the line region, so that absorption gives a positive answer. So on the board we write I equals 0.47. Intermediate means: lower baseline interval 0.509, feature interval 0.491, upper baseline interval 0.968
